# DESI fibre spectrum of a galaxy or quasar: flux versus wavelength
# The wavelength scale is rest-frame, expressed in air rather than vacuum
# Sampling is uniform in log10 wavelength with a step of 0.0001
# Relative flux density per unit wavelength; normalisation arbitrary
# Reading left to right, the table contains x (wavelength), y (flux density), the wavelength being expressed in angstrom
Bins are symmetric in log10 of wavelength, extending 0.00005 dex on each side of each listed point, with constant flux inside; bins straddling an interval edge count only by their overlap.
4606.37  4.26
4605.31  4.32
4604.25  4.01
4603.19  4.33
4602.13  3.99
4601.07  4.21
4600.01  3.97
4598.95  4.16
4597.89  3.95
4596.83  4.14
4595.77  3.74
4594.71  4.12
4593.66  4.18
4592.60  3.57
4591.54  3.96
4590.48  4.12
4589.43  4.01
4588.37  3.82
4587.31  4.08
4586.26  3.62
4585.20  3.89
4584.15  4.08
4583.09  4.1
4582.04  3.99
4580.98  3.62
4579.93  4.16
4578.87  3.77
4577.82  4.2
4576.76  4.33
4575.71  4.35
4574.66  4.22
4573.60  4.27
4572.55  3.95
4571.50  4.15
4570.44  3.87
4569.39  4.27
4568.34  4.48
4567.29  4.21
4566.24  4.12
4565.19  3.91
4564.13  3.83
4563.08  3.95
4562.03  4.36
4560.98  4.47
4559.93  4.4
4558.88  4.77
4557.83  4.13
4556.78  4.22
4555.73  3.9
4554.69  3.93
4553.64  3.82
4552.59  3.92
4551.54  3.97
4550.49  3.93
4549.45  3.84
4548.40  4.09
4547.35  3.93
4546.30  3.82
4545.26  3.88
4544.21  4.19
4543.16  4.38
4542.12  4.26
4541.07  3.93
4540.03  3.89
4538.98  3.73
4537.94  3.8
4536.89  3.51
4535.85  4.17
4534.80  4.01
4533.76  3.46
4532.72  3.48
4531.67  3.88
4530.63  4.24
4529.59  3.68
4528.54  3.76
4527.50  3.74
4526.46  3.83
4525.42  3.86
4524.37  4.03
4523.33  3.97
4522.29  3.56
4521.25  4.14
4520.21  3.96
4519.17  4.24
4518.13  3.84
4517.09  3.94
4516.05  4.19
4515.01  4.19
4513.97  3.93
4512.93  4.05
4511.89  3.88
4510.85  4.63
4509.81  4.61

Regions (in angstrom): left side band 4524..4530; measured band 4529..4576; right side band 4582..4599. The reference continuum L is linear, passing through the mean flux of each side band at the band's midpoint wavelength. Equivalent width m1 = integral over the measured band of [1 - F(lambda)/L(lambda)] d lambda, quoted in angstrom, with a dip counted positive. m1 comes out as -1.94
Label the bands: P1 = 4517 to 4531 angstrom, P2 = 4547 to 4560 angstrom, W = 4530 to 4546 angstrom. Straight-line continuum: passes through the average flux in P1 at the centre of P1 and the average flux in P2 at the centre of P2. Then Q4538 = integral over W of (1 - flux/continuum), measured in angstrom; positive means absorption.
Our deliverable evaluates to 0.25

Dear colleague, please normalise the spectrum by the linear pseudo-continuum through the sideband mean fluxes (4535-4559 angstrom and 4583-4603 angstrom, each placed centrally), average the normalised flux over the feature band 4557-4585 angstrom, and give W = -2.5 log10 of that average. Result -0.04 mag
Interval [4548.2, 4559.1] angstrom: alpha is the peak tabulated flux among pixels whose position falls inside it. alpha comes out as 4.77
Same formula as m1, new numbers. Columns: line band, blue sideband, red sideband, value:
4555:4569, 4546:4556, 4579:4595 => -1.0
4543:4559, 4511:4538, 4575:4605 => -0.3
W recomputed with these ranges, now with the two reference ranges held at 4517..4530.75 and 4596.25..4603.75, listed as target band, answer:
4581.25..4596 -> 0.03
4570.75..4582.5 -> -0.01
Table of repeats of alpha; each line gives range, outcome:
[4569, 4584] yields 4.35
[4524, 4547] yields 4.38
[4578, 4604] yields 4.33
